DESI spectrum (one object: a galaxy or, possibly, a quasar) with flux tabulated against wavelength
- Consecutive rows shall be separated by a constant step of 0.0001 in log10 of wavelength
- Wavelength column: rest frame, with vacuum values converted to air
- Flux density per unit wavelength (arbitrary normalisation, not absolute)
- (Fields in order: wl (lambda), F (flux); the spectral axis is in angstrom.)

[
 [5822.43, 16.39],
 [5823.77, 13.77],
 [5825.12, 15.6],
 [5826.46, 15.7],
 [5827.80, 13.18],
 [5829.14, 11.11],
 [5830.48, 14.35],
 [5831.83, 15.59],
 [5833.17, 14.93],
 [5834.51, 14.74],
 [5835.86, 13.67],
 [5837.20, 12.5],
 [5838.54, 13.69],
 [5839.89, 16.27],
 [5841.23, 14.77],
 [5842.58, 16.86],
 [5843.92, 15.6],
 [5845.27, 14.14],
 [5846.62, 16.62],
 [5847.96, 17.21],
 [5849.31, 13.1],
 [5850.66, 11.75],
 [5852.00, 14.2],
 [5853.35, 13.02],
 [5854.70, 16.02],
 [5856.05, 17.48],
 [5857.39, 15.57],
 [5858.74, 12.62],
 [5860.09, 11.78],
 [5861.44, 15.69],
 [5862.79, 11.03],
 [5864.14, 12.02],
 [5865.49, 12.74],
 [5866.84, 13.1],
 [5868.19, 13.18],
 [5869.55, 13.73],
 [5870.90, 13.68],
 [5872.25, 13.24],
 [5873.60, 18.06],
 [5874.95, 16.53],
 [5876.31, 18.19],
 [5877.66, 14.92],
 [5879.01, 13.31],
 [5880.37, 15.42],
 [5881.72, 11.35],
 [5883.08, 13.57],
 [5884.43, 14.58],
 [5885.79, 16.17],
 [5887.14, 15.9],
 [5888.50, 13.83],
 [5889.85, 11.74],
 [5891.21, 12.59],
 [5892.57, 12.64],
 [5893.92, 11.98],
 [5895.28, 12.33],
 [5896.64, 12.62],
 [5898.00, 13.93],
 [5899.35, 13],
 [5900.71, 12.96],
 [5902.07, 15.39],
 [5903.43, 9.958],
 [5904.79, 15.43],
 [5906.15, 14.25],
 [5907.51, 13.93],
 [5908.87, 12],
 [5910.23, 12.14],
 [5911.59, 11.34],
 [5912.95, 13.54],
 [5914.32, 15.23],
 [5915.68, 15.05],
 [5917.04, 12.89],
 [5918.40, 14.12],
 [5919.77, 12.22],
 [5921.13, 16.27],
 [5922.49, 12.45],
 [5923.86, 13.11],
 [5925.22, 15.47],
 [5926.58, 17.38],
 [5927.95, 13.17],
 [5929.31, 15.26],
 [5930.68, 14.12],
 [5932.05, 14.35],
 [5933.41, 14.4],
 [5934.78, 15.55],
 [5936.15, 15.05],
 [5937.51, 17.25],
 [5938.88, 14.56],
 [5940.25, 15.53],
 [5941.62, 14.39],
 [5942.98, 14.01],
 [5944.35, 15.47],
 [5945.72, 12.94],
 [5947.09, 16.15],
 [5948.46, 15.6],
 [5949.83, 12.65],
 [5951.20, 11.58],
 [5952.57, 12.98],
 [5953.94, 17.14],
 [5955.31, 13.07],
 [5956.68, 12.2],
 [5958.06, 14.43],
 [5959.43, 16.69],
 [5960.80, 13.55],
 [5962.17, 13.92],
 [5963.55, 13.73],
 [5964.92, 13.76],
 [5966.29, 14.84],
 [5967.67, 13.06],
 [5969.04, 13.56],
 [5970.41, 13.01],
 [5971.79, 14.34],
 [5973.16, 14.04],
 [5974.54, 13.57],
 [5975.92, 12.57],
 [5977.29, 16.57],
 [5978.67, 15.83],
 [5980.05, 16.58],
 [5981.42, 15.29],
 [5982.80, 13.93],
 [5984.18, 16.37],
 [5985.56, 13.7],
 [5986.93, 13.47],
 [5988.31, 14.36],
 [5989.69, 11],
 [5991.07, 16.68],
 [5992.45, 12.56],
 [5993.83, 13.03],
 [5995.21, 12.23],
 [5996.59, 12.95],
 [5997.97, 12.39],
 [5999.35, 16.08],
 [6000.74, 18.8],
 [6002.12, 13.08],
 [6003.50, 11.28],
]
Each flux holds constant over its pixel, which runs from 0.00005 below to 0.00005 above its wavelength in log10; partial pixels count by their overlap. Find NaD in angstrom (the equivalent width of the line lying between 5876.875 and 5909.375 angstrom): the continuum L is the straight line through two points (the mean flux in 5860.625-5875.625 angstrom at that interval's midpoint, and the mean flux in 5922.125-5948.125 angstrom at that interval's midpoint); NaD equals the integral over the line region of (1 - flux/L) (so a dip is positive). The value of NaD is 1.6 angstrom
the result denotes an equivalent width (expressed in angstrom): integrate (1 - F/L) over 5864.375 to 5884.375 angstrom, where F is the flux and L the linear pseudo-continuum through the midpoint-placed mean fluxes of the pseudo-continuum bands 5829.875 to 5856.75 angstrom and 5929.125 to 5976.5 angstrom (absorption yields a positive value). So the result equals 0.48 angstrom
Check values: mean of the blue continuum 14.8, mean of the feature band 14.3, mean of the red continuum 14.3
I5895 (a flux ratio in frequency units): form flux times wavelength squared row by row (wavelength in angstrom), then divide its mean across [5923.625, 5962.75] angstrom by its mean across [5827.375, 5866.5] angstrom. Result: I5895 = 1.06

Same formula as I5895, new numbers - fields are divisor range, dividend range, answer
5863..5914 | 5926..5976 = 1.07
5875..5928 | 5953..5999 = 1.05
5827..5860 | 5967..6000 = 1.02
